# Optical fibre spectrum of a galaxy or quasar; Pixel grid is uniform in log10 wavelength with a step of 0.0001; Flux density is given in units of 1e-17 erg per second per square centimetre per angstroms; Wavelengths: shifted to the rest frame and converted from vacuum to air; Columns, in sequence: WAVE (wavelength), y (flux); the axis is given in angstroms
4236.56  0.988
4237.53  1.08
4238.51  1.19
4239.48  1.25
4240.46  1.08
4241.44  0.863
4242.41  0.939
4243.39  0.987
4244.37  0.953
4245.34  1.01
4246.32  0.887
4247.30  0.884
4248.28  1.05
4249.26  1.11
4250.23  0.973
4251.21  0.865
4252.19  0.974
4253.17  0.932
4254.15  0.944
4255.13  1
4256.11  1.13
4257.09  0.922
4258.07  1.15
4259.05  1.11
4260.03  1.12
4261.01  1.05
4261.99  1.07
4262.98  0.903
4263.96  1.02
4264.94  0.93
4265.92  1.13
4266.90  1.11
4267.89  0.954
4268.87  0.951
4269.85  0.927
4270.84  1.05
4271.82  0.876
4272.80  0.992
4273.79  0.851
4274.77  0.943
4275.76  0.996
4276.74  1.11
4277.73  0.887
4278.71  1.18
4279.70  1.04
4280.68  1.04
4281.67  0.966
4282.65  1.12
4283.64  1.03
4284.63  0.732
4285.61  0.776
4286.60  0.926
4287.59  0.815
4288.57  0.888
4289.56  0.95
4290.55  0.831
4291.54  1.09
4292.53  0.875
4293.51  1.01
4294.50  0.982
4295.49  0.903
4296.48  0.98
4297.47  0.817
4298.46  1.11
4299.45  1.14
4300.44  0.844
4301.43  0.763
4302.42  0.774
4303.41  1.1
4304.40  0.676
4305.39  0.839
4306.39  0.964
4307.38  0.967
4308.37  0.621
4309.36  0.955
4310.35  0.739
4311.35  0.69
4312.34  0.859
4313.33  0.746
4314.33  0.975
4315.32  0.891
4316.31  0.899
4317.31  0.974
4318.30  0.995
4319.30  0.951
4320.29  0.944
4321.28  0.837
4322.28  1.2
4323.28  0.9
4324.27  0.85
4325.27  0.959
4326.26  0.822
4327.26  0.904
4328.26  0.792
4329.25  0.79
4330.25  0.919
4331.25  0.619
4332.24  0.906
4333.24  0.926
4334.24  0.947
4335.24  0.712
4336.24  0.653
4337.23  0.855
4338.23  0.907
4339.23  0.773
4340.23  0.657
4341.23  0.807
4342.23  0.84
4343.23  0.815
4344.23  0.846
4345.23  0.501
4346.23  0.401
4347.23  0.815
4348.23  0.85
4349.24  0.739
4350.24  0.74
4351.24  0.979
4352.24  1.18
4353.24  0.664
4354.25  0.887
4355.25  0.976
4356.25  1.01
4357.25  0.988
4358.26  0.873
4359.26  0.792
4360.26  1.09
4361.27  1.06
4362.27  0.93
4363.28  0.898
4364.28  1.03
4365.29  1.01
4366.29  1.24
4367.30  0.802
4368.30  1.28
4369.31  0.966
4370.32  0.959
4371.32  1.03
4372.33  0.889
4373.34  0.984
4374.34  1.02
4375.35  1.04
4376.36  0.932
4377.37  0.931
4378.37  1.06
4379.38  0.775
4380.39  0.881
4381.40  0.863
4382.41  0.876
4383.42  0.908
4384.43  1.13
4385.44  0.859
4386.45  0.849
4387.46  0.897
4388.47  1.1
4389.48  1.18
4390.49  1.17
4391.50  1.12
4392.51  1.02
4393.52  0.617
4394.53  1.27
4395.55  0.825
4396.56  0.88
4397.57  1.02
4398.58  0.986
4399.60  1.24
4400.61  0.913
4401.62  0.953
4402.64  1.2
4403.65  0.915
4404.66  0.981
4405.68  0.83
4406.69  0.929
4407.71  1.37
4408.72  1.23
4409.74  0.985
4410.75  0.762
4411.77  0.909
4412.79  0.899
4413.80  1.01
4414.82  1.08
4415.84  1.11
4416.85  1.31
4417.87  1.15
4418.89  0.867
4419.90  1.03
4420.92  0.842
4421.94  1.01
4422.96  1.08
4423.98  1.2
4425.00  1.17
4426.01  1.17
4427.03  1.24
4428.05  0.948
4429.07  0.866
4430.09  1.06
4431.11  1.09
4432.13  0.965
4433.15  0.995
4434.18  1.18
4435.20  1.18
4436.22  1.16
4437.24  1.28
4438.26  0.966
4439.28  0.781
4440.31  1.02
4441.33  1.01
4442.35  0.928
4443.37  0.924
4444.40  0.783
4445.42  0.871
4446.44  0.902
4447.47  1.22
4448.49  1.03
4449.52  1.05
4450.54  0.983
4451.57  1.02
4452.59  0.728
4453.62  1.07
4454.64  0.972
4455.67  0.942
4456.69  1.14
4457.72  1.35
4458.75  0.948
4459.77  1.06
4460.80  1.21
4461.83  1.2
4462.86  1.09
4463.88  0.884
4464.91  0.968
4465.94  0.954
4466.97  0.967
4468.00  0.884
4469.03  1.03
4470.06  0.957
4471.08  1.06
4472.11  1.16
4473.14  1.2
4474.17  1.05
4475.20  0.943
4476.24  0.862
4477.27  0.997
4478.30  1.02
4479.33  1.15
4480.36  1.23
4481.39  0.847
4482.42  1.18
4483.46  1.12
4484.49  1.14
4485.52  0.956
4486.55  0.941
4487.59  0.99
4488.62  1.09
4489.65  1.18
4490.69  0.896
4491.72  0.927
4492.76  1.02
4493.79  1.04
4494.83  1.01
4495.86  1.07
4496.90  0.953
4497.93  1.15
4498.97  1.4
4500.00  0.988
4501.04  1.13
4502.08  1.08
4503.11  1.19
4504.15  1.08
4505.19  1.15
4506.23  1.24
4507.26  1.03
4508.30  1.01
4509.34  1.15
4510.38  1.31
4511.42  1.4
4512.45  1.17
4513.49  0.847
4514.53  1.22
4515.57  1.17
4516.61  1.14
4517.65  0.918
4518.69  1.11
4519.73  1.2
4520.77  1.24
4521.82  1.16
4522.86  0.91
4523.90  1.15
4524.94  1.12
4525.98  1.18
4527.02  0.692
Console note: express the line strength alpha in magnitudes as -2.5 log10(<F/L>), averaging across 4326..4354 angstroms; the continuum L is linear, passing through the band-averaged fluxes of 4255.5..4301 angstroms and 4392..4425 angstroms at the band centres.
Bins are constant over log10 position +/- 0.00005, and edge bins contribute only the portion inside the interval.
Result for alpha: 0.242 mag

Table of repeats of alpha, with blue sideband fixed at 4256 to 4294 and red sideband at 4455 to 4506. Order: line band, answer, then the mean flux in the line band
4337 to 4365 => 0.183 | 0.855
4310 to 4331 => 0.133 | 0.885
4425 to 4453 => 0.027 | 1.02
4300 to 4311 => 0.187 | 0.838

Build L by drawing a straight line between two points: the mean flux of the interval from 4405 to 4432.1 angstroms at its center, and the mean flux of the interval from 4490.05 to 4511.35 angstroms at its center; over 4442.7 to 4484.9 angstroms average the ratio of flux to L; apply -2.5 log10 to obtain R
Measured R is 0.05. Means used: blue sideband 1.04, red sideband 1.1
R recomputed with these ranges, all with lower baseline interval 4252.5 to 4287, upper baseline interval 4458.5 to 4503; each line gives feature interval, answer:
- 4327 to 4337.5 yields 0.23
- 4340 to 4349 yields 0.36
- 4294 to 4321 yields 0.13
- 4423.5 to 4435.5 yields -0.05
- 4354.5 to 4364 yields 0.07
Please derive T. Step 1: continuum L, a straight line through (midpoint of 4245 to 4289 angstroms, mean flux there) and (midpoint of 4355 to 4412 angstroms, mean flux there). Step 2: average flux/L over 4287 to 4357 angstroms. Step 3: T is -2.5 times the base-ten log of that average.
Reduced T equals 0.14 mag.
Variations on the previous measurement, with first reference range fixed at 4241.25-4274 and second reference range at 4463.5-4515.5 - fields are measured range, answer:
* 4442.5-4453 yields 0.11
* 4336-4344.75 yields 0.26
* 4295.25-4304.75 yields 0.10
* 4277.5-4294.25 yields 0.05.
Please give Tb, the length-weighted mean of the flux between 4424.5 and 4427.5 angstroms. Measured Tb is 1.2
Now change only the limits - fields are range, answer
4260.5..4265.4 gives 0.995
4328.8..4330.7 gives 0.853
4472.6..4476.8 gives 1.01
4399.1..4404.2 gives 1.05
